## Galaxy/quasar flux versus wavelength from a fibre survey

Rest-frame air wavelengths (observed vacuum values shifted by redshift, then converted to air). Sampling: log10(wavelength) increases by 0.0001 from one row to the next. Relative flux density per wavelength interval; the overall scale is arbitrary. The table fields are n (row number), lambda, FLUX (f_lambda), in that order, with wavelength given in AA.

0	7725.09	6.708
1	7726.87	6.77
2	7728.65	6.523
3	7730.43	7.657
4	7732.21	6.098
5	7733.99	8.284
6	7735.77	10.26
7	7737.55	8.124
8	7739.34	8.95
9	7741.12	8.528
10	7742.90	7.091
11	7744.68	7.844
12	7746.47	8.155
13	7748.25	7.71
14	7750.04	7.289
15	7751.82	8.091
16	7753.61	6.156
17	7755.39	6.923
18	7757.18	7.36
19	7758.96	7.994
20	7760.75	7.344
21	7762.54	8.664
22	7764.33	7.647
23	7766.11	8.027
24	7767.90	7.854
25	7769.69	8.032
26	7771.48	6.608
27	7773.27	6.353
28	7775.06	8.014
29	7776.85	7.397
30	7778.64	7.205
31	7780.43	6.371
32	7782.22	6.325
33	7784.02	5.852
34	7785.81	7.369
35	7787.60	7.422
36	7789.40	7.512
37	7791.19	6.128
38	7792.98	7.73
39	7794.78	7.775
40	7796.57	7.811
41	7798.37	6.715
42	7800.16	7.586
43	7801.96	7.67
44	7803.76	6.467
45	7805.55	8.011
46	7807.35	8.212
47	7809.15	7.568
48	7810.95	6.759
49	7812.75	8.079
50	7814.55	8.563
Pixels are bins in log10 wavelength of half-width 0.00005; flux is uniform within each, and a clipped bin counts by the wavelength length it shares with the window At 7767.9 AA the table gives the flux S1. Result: 7.854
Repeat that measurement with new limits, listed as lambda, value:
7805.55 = 8.011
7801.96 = 7.67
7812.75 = 8.079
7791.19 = 6.128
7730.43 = 7.657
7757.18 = 7.36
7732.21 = 6.098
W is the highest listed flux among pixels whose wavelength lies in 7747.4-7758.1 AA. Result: 8.091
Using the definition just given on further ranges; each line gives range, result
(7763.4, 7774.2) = 8.032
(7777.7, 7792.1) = 7.512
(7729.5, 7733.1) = 7.657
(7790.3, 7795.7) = 7.775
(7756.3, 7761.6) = 7.994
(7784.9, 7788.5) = 7.422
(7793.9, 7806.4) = 8.011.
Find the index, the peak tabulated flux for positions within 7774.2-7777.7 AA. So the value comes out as 8.014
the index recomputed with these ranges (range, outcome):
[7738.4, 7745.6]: 8.95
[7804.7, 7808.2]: 8.212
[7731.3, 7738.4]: 10.26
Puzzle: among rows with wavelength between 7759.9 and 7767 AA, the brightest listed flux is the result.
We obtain 8.664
